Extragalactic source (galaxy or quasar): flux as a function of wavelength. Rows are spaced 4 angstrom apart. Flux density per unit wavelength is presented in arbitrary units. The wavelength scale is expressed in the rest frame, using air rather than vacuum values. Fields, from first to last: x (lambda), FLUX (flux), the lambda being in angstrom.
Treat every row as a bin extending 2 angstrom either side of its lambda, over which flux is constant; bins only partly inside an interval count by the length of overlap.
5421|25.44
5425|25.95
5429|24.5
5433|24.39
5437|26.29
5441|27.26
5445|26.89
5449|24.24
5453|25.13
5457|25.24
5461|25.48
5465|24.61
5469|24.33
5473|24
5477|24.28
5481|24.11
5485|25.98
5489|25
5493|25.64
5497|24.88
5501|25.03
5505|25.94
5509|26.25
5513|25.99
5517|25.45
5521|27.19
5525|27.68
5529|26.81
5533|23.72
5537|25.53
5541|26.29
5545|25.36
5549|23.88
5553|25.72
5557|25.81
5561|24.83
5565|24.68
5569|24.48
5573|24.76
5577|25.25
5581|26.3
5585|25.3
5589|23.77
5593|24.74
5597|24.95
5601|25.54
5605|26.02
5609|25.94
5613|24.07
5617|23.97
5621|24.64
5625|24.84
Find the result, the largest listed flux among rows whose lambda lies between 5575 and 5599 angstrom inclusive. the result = 26.3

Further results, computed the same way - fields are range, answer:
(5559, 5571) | 24.83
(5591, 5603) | 25.54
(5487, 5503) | 25.64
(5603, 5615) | 26.02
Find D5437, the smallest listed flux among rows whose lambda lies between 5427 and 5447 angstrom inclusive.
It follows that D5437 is 24.39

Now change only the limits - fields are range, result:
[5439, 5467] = 24.24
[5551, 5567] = 24.68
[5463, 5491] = 24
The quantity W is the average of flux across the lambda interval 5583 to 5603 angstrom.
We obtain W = 24.9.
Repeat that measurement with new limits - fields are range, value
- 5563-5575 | 24.6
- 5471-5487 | 24.6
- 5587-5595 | 24.3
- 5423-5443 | 25.7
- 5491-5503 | 25.2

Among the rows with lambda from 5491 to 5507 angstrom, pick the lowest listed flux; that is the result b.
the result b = 24.88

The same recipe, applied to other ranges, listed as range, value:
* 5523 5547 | 23.72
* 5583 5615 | 23.77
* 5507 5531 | 25.45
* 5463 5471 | 24.33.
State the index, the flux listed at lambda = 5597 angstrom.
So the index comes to 24.95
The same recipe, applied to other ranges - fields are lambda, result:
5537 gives 25.53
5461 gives 25.48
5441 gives 27.26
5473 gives 24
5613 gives 24.07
